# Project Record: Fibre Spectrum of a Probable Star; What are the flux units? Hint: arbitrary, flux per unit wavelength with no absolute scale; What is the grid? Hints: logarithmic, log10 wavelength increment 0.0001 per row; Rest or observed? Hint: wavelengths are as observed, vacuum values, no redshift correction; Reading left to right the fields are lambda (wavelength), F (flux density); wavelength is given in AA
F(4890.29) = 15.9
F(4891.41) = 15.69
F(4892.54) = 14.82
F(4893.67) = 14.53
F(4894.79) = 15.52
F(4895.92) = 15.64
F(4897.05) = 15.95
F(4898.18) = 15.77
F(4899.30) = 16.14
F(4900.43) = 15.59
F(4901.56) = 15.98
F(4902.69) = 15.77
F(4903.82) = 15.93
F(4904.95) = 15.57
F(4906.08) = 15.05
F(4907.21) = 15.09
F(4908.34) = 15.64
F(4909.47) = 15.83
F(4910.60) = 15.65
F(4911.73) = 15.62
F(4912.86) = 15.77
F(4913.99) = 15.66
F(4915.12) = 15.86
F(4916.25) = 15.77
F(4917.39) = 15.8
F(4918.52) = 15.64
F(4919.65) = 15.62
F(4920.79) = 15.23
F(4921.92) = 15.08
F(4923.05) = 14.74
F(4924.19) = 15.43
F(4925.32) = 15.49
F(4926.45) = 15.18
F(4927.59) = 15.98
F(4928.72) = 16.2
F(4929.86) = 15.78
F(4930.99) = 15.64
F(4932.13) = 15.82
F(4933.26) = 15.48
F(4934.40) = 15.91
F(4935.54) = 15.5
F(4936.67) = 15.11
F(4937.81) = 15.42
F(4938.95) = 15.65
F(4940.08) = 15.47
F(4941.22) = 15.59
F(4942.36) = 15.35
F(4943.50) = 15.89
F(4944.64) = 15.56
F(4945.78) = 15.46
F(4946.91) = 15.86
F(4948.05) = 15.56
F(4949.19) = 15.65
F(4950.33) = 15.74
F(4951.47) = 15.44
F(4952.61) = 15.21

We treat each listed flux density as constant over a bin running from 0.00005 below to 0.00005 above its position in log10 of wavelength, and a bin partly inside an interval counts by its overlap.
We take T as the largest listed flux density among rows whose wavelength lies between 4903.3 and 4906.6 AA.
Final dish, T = 15.93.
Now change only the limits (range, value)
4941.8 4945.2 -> 15.89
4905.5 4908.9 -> 15.64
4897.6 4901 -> 16.14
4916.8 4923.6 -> 15.8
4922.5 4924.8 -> 15.43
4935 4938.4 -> 15.5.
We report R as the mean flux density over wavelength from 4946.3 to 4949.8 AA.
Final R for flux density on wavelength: 15.7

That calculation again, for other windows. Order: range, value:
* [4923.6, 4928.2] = 15.5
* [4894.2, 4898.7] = 15.7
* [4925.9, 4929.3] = 15.8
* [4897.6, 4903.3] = 15.9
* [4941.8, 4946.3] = 15.6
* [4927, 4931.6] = 15.9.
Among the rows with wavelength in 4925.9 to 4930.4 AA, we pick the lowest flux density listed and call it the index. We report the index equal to 15.18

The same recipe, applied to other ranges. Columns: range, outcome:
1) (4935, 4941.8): 15.11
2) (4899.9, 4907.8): 15.05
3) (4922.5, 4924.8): 14.74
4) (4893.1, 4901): 14.53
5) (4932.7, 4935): 15.48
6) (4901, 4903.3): 15.77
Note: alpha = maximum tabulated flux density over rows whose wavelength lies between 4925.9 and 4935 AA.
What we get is 16.2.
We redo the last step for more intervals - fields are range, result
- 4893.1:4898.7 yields 15.95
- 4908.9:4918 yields 15.86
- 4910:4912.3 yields 15.65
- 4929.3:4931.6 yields 15.78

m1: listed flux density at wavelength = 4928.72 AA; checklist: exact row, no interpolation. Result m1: 16.2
